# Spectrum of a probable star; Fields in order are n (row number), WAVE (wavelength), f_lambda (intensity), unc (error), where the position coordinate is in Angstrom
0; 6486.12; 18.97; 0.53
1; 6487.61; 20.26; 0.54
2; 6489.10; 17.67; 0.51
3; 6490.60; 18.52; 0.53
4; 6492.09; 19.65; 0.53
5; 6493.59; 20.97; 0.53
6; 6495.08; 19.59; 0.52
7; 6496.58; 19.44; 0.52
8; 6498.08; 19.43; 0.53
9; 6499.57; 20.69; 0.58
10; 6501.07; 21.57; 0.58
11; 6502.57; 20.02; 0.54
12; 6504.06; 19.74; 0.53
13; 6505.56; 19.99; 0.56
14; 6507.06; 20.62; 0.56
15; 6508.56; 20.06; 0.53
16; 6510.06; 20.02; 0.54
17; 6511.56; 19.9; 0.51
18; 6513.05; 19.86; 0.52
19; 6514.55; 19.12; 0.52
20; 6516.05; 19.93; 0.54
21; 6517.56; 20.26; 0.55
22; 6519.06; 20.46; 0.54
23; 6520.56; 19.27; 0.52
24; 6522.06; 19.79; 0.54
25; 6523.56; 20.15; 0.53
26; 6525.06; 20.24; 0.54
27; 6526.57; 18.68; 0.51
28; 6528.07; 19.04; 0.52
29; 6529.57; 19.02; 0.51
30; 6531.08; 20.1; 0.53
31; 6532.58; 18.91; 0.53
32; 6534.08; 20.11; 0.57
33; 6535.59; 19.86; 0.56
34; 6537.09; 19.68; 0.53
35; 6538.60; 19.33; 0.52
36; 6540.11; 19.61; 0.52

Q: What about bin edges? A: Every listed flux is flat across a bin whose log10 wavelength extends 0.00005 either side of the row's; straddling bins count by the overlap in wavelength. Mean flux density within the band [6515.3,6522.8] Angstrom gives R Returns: 19.9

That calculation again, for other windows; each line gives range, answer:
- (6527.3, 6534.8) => 19.5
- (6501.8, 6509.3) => 20.1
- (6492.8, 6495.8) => 20.3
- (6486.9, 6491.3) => 18.8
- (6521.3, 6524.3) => 20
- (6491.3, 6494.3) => 20.3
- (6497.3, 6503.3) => 20.4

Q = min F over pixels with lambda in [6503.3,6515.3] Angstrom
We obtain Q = 19.12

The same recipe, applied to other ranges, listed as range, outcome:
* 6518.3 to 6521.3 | 19.27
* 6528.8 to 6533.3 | 18.91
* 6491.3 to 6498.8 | 19.43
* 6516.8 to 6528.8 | 18.68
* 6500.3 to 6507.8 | 19.74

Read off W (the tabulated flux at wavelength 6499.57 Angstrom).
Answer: 20.69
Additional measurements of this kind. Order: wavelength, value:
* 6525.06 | 20.24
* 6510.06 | 20.02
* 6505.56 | 19.99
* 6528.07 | 19.04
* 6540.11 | 19.61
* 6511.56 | 19.9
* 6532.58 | 18.91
